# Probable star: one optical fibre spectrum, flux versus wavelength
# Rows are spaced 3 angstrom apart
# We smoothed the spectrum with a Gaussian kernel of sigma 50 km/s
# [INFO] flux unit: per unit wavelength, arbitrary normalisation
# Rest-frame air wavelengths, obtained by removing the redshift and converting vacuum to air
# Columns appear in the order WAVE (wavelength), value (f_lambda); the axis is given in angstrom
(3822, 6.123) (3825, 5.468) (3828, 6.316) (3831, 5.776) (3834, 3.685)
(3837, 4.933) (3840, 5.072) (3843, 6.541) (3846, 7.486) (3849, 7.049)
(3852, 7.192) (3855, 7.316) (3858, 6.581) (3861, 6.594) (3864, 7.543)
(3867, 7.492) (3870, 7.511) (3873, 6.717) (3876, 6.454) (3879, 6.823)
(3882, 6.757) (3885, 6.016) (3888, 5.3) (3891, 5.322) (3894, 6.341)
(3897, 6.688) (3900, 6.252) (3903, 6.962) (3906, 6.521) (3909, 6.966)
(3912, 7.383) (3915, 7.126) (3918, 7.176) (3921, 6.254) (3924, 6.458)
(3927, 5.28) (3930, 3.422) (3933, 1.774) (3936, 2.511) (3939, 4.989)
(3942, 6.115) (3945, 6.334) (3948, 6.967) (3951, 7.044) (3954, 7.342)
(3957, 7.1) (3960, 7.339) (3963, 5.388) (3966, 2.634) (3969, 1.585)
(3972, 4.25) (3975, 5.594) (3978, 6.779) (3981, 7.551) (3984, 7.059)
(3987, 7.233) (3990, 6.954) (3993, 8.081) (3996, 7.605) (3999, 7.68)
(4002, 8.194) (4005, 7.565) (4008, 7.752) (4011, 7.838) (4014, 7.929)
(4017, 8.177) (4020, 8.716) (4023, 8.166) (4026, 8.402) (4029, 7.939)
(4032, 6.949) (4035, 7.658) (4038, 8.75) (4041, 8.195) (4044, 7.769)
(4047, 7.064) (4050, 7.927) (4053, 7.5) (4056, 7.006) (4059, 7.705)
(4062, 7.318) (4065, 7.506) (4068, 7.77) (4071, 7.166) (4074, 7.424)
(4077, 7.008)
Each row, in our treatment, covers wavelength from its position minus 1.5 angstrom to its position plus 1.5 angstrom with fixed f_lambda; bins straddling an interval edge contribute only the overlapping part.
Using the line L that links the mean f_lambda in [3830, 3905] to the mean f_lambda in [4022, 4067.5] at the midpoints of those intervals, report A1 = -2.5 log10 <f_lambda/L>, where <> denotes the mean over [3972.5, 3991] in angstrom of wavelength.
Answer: 0.08 mag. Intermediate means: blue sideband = 6.42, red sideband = 7.72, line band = 6.72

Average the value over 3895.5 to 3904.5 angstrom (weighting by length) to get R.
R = 6.63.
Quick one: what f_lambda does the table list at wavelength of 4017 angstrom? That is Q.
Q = 8.177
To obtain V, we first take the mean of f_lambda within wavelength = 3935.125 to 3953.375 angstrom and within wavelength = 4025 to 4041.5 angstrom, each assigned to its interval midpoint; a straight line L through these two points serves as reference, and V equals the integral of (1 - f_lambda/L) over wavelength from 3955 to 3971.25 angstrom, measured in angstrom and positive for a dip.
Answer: 3.6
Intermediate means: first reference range 5.85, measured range 4.86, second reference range 7.96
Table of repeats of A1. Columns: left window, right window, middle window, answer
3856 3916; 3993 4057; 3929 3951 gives 0.437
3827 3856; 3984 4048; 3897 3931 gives 0.068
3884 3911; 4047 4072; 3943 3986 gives 0.142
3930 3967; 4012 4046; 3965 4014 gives 0.037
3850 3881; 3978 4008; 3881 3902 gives 0.168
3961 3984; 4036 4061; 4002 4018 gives -0.232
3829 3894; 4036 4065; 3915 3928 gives 0.060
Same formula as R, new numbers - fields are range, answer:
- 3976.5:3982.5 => 7.16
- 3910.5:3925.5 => 6.88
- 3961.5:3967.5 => 4.01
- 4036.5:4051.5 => 7.94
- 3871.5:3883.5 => 6.69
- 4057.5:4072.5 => 7.49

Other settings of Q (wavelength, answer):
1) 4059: 7.705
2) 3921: 6.254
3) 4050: 7.927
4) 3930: 3.422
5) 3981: 7.551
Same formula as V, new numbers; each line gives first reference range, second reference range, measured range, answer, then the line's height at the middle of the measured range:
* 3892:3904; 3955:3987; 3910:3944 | 4.5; 6.15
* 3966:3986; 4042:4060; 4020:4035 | -2.5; 6.82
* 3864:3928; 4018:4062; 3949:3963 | 0.2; 7.11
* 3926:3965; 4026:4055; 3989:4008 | -2.7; 6.76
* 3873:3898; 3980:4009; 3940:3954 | 0.7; 6.98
